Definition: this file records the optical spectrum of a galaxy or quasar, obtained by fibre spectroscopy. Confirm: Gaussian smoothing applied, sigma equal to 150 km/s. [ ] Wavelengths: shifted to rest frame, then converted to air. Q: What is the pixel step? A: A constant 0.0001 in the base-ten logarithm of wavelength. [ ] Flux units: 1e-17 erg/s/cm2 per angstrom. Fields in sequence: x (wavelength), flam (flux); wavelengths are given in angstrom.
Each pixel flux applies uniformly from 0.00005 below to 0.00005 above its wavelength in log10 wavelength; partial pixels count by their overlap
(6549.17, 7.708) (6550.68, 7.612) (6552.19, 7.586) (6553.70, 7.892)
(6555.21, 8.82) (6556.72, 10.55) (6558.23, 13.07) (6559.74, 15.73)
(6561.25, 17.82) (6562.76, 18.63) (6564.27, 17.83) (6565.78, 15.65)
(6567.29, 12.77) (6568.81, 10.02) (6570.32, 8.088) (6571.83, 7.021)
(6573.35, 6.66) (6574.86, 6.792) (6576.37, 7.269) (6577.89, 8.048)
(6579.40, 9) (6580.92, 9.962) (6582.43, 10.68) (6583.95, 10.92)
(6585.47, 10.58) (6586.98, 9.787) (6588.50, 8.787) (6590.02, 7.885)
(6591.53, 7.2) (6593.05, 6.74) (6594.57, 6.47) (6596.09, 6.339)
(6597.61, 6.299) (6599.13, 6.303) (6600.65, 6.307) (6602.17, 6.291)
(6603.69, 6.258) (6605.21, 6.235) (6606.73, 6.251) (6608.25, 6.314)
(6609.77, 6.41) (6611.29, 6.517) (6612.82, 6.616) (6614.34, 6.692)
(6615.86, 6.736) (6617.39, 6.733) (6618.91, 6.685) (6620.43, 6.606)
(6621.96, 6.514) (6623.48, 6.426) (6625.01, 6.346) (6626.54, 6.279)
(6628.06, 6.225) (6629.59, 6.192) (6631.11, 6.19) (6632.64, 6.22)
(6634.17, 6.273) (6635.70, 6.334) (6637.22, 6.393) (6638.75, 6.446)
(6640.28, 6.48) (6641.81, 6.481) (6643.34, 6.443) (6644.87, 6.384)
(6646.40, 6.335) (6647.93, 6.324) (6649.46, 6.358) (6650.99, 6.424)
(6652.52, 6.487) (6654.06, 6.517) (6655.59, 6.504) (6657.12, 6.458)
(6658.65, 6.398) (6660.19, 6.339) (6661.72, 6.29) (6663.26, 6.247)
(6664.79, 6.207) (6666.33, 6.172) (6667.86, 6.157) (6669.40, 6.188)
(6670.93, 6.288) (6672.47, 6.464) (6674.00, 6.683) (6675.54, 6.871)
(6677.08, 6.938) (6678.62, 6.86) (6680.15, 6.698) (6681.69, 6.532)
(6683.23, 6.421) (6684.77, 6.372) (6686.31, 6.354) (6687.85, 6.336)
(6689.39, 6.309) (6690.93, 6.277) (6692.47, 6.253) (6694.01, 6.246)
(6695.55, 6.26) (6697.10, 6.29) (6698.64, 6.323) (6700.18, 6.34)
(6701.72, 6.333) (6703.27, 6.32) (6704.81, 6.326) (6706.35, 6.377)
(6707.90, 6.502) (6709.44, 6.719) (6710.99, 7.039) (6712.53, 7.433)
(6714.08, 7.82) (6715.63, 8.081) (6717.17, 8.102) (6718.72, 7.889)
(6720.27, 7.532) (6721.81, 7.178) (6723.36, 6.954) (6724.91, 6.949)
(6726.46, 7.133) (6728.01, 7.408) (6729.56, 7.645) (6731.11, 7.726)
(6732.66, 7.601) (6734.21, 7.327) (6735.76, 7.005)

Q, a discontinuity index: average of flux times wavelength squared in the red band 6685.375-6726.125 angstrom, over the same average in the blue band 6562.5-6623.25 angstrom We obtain 0.9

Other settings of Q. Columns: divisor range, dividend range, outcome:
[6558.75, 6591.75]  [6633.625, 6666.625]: 0.60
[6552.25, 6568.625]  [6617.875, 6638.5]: 0.48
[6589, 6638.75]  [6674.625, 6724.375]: 1.07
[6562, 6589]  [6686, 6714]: 0.64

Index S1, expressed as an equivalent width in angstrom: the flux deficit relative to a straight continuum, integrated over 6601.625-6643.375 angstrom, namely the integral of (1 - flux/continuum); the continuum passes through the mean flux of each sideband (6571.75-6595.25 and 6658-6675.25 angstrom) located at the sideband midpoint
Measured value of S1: 5.7 angstrom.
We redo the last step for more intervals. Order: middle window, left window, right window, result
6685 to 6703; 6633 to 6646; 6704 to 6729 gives 1.7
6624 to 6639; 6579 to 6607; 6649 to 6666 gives 1.4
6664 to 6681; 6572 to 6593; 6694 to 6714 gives 1.4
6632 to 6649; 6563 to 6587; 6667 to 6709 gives 3.5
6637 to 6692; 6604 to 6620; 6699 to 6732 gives 3.2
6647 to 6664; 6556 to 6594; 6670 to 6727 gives 3.6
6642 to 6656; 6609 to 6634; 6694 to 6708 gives 0.0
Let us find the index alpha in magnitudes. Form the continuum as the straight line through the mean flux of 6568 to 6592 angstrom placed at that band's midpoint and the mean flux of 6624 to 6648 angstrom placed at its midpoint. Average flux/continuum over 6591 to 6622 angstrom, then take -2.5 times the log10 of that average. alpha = 0.16 mag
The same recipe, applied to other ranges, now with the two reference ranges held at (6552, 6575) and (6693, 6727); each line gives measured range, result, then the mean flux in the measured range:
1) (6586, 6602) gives 0.44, 7.23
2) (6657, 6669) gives 0.33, 6.27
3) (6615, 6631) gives 0.45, 6.47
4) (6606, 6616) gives 0.49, 6.49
